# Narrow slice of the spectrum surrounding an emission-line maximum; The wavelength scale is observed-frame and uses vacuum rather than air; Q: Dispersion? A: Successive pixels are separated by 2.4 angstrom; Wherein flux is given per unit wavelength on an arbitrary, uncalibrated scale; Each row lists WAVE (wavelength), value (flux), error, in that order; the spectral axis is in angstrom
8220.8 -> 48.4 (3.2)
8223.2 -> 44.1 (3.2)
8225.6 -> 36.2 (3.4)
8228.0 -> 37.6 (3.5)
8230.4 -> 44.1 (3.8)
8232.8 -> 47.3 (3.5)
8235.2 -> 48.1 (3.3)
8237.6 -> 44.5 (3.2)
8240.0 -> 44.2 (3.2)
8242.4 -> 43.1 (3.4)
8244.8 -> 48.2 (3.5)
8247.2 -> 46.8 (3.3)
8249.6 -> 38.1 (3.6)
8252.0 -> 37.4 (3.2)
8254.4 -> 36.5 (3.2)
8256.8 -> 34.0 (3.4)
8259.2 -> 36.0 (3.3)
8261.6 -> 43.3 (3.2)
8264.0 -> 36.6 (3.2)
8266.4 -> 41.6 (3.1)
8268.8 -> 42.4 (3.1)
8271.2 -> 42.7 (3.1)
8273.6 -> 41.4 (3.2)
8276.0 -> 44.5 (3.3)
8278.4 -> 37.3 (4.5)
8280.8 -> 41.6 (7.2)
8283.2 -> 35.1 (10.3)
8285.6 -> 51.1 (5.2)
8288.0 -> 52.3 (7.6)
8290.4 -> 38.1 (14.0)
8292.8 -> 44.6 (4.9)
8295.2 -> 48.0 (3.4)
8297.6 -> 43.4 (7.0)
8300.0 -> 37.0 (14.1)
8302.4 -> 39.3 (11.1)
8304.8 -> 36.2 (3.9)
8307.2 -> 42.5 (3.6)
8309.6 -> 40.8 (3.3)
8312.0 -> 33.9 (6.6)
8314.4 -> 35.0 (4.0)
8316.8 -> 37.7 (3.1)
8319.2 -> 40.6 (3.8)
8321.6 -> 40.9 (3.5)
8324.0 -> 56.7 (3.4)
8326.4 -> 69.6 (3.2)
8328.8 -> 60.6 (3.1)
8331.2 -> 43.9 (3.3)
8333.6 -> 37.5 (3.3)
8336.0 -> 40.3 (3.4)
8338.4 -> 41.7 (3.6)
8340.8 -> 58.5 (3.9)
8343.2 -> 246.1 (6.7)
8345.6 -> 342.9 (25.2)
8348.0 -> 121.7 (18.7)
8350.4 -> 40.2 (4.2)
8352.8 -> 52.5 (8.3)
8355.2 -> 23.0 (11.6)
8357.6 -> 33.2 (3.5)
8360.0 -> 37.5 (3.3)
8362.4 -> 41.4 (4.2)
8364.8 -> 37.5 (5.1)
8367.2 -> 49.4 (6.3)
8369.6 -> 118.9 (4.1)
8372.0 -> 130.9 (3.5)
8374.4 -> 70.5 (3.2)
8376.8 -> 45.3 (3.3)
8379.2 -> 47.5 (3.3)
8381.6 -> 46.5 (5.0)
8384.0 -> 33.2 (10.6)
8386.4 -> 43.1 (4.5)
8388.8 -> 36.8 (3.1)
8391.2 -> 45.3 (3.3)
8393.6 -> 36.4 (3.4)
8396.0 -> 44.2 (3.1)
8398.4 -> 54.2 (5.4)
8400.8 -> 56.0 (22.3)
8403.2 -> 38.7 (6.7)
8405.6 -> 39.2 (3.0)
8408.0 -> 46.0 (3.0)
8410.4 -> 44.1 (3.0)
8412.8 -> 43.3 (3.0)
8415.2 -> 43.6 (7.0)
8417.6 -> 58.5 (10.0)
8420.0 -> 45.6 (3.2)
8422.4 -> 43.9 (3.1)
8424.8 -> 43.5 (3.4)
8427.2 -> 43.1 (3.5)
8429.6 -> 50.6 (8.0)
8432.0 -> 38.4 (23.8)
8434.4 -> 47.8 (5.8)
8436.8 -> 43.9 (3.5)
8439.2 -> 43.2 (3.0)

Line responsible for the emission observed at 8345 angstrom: Halpha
